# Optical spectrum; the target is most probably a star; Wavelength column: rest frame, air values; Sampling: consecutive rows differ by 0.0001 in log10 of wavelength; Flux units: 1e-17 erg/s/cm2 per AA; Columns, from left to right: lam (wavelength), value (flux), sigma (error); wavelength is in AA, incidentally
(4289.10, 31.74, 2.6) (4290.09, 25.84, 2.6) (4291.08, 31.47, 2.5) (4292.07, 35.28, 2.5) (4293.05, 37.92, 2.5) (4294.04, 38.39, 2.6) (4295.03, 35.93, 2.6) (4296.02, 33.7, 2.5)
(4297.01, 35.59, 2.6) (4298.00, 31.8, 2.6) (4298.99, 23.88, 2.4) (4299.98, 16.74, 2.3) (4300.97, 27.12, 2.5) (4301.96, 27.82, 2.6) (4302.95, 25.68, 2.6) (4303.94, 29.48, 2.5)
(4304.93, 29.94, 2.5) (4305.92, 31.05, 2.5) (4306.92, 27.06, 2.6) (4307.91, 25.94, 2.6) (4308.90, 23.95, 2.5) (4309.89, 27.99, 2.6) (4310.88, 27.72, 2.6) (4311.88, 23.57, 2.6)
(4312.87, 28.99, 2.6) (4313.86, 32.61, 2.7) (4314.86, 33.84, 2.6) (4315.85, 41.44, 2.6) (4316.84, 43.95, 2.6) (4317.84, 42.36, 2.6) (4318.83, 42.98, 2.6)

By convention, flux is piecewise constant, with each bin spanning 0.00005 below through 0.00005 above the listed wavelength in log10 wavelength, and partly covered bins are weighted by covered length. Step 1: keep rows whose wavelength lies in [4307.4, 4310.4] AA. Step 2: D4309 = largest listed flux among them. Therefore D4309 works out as 27.99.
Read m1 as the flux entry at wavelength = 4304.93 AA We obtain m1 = 29.94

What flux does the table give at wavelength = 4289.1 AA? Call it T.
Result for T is 31.74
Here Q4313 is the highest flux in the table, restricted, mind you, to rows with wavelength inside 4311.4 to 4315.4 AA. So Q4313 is 33.84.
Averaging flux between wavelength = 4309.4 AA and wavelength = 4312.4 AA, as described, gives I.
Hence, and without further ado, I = 26.4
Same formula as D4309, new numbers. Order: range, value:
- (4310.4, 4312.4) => 27.72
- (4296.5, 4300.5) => 35.59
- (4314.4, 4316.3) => 41.44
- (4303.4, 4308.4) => 31.05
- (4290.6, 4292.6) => 35.28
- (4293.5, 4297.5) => 38.39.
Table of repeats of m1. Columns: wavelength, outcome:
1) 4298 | 31.8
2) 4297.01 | 35.59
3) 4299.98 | 16.74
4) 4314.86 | 33.84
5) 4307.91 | 25.94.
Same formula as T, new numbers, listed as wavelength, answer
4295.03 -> 35.93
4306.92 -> 27.06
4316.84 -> 43.95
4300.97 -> 27.12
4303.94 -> 29.48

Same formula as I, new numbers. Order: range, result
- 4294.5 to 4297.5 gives 35.1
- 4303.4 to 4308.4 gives 28.7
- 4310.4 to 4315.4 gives 29.4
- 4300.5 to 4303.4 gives 26.9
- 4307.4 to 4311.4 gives 26.4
